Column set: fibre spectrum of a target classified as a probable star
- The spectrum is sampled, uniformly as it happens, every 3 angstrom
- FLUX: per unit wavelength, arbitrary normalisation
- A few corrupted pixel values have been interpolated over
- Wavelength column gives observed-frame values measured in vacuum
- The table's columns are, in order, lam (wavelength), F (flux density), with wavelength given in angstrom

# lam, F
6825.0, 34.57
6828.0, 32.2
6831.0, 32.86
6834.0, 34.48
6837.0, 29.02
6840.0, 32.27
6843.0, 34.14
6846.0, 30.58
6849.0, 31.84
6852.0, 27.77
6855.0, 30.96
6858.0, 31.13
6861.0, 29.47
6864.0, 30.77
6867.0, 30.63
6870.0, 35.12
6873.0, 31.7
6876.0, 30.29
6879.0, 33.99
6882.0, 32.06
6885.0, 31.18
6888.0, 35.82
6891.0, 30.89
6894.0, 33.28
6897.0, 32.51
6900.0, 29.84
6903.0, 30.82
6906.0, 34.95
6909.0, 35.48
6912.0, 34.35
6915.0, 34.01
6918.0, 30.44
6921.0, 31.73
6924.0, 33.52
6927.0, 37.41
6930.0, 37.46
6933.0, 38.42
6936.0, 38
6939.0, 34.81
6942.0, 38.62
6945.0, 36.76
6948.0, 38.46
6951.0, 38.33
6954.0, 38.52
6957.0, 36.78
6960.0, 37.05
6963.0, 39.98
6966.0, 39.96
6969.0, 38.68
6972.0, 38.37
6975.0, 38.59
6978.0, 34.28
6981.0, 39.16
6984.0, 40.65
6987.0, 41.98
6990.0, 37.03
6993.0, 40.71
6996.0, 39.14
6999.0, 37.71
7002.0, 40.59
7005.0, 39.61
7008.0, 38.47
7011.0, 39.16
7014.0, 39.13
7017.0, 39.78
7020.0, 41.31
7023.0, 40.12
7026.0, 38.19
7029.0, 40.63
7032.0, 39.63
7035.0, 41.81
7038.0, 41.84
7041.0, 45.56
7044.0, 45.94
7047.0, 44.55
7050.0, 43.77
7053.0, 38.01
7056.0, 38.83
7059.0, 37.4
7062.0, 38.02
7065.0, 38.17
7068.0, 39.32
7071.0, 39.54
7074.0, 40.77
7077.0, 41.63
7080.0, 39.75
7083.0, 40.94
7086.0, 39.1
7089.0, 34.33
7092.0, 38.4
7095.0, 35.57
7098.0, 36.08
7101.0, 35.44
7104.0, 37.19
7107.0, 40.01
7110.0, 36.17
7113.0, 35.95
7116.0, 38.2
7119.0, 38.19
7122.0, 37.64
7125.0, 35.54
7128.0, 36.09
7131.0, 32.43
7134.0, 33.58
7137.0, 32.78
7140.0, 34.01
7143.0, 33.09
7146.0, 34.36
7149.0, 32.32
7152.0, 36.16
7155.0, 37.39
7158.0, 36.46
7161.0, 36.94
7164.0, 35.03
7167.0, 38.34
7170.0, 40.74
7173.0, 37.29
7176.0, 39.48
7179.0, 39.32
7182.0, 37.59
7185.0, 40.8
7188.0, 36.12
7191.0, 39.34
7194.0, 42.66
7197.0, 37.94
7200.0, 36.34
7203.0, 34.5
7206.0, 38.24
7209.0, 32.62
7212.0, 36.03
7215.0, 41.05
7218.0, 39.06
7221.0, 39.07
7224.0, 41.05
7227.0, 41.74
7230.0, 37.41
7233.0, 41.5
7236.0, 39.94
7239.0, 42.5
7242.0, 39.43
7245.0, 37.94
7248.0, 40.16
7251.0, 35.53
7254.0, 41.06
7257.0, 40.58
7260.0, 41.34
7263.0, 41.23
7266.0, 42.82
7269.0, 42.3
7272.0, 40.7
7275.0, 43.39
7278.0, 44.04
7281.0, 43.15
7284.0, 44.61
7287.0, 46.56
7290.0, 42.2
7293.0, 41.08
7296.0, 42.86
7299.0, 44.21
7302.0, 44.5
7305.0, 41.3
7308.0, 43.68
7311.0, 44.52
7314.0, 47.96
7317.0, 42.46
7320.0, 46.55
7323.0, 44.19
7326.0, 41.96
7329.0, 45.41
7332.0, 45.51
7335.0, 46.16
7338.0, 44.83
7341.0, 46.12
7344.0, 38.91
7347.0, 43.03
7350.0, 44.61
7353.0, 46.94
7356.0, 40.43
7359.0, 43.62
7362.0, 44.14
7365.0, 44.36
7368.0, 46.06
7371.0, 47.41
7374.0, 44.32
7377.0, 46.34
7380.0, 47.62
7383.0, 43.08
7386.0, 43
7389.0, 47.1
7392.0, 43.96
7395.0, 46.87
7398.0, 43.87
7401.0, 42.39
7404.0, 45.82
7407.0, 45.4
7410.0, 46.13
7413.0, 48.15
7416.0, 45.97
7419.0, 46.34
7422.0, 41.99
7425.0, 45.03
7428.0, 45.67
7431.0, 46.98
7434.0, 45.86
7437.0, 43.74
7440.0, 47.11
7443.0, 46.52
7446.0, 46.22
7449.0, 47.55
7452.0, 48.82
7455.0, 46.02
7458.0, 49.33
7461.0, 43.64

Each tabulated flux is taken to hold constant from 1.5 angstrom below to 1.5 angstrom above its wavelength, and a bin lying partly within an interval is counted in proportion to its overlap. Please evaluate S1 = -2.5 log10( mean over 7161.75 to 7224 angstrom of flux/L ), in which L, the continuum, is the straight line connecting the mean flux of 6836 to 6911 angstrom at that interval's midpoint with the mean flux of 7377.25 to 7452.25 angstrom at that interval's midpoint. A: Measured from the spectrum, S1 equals 0.05 mag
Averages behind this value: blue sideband 31.9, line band 38.1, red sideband 45.6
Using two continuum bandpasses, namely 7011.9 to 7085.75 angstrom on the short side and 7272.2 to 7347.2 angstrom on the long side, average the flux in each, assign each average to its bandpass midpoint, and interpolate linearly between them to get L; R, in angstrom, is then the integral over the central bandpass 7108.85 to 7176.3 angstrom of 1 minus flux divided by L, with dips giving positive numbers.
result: 9.4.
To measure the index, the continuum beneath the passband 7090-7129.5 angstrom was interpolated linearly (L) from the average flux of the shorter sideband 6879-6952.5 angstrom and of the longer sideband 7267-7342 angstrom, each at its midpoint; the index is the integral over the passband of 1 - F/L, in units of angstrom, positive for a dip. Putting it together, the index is 2.3 angstrom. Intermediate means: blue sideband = 34.5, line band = 36.9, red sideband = 44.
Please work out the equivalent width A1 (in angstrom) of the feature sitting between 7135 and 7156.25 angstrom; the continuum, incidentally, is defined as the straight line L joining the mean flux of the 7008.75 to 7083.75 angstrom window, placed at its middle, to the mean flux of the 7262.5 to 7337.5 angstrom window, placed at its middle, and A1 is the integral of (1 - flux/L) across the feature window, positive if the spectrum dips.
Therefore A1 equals 3.8 angstrom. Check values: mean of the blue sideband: 40.5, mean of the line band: 34.2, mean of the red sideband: 43.8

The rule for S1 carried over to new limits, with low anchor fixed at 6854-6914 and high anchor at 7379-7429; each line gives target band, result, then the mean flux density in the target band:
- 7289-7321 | -0.03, 43.7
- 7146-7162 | 0.10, 35.7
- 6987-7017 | -0.12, 39.2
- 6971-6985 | -0.10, 38.1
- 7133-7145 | 0.16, 33.4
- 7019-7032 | -0.12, 40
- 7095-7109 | 0.02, 37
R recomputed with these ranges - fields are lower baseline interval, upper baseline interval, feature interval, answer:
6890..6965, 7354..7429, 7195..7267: 4.4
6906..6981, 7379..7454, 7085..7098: 0.9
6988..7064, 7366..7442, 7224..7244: 1.3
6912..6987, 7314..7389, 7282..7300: 0.0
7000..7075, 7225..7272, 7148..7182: 2.6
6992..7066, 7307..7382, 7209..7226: 1.7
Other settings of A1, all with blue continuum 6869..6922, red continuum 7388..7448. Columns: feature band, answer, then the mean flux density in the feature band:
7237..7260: 0.92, 39.7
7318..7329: -0.28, 44.3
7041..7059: -2.77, 42.1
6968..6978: -0.96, 37.9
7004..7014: -1.01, 39.1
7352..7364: 0.11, 43.7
